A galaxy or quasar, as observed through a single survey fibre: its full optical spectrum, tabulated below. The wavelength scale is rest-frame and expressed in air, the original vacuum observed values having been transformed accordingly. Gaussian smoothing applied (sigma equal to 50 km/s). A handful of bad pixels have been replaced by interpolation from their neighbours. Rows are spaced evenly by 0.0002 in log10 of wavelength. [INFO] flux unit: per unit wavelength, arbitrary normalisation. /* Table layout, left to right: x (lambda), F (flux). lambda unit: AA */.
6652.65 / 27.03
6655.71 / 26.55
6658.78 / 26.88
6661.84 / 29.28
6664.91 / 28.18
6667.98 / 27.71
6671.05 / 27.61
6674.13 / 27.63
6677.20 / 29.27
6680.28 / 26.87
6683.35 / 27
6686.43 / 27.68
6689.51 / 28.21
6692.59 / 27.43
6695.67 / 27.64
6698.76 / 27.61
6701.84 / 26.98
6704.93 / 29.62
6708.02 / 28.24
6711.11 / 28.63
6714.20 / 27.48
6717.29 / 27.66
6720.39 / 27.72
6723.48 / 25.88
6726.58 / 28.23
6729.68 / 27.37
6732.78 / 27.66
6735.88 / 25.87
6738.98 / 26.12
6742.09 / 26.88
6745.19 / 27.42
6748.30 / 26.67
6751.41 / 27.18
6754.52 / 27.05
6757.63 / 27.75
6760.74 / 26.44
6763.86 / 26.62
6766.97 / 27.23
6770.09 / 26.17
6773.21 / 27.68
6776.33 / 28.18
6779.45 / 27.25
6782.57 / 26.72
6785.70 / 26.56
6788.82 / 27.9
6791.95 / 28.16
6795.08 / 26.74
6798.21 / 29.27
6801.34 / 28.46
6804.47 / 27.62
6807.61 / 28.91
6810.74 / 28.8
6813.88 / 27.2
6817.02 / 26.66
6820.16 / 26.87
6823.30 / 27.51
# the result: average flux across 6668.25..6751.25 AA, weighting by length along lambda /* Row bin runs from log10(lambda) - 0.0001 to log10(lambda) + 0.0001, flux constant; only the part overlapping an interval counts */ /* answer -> 27.5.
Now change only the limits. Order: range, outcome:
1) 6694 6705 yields 27.7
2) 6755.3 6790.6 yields 27.1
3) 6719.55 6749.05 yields 27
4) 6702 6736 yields 27.7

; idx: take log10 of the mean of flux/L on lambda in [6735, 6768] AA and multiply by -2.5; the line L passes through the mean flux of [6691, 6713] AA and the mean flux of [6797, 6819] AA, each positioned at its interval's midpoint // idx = 0.047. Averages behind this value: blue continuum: 28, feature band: 26.9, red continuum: 28.1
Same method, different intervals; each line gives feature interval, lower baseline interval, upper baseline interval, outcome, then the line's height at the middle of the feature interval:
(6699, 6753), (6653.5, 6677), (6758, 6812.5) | 0.01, 27.7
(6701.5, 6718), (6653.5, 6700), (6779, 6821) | -0.02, 27.7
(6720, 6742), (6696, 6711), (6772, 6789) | 0.04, 27.8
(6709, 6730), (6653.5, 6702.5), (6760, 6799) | 0.00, 27.5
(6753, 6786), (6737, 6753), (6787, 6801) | 0.01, 27.4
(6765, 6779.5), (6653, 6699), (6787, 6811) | 0.03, 28.1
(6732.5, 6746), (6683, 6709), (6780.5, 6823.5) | 0.04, 27.8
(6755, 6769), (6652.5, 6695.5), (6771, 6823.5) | 0.03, 27.7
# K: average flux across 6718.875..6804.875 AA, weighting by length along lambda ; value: 27.2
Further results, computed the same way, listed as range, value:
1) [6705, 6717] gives 28.3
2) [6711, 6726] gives 27.4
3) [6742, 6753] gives 27.1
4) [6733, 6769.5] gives 26.9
